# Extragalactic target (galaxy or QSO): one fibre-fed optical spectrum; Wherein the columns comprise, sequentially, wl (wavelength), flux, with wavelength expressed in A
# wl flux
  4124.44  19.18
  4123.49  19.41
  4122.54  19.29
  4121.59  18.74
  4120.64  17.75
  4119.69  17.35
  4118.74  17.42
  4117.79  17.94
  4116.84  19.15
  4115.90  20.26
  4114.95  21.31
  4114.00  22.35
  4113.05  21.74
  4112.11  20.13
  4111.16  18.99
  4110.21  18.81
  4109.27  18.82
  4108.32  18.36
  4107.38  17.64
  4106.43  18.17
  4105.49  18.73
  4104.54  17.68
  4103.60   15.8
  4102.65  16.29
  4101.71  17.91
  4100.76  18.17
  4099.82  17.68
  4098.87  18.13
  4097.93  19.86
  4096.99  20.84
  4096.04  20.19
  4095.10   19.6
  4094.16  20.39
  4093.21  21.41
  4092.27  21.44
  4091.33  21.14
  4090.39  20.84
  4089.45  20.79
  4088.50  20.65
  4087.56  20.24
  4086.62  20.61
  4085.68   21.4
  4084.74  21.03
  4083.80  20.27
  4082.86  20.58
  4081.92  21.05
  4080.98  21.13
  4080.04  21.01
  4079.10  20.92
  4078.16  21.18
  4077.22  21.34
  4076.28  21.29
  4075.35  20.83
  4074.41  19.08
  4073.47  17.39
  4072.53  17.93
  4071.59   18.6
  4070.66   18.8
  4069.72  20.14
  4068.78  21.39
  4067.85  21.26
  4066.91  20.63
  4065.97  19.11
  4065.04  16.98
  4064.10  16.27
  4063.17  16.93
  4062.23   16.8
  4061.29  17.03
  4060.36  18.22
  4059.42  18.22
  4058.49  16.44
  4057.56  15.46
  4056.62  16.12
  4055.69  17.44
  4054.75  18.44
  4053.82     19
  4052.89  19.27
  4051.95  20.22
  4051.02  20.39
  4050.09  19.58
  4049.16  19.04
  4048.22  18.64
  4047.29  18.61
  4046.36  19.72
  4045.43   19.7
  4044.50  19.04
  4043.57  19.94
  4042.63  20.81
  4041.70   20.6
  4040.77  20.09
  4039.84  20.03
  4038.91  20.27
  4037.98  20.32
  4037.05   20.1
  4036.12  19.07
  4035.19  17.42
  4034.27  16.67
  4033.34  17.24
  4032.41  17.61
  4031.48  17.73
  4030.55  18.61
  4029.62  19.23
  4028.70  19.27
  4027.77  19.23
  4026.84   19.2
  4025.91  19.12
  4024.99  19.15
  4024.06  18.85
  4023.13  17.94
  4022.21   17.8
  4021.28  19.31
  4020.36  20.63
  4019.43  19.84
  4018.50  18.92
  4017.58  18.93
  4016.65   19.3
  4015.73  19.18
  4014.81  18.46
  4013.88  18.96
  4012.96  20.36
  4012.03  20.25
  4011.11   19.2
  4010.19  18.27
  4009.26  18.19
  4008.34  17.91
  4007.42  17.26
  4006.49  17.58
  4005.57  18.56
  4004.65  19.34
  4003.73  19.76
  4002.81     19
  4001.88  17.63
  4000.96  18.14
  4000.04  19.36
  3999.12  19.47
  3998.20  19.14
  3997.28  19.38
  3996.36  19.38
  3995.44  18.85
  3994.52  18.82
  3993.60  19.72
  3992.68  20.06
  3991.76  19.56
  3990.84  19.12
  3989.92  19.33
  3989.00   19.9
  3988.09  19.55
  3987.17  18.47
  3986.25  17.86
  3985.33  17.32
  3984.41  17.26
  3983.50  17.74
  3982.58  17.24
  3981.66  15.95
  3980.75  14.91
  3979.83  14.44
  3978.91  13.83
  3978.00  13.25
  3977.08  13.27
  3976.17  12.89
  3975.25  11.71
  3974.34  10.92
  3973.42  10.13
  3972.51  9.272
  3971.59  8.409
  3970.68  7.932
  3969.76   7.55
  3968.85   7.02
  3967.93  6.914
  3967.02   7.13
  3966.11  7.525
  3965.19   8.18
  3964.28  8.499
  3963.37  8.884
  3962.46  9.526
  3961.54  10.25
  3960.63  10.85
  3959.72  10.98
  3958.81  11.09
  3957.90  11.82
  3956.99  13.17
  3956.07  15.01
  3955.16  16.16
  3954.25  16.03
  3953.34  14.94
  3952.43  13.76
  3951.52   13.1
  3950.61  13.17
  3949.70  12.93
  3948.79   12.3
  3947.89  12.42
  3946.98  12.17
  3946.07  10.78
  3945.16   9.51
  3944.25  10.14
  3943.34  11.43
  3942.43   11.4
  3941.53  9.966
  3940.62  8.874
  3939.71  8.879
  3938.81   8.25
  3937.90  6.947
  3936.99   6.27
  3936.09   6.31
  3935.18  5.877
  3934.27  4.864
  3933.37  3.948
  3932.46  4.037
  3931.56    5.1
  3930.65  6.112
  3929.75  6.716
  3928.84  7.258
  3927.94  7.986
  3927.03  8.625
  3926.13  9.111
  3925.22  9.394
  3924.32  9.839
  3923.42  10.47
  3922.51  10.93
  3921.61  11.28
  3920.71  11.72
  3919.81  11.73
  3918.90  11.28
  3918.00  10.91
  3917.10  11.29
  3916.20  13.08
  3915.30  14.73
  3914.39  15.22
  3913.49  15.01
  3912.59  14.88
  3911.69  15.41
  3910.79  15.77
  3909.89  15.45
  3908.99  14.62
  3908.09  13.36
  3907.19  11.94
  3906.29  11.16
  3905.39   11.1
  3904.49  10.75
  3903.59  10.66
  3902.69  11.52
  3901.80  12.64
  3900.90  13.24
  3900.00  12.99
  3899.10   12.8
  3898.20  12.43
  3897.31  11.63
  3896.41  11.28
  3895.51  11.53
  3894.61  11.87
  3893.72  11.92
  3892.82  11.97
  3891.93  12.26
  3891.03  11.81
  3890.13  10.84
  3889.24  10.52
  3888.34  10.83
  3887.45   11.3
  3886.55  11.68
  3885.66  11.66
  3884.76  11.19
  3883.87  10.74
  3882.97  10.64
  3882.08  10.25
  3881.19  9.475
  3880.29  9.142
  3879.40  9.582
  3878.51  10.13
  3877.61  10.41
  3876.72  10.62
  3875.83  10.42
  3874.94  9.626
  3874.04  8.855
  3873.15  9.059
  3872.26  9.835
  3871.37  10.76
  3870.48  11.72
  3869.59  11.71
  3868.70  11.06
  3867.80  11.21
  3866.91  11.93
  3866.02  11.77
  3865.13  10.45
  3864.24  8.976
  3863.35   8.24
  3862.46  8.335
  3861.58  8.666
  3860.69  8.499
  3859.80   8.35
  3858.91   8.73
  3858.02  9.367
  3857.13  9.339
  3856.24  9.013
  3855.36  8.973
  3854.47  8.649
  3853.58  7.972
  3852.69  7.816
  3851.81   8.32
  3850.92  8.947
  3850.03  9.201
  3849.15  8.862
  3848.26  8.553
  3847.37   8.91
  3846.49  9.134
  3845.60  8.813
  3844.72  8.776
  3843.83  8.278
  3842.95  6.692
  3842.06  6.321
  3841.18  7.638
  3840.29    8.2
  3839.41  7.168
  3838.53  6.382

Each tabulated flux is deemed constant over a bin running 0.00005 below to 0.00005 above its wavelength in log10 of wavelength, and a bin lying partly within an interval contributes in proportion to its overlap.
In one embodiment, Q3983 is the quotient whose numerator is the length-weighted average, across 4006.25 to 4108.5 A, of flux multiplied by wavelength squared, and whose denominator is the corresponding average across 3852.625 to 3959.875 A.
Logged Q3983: 1.9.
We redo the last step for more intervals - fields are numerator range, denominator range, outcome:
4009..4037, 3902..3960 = 1.80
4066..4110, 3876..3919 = 1.81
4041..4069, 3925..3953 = 2.20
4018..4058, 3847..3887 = 2.13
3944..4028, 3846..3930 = 1.51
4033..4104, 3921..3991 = 1.82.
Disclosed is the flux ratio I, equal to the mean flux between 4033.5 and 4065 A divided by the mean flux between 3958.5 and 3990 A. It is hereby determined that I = 1.50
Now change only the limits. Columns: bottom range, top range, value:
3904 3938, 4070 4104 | 1.93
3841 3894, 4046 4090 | 1.98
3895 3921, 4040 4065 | 1.45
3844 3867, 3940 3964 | 1.33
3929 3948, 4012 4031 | 2.39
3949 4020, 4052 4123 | 1.25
